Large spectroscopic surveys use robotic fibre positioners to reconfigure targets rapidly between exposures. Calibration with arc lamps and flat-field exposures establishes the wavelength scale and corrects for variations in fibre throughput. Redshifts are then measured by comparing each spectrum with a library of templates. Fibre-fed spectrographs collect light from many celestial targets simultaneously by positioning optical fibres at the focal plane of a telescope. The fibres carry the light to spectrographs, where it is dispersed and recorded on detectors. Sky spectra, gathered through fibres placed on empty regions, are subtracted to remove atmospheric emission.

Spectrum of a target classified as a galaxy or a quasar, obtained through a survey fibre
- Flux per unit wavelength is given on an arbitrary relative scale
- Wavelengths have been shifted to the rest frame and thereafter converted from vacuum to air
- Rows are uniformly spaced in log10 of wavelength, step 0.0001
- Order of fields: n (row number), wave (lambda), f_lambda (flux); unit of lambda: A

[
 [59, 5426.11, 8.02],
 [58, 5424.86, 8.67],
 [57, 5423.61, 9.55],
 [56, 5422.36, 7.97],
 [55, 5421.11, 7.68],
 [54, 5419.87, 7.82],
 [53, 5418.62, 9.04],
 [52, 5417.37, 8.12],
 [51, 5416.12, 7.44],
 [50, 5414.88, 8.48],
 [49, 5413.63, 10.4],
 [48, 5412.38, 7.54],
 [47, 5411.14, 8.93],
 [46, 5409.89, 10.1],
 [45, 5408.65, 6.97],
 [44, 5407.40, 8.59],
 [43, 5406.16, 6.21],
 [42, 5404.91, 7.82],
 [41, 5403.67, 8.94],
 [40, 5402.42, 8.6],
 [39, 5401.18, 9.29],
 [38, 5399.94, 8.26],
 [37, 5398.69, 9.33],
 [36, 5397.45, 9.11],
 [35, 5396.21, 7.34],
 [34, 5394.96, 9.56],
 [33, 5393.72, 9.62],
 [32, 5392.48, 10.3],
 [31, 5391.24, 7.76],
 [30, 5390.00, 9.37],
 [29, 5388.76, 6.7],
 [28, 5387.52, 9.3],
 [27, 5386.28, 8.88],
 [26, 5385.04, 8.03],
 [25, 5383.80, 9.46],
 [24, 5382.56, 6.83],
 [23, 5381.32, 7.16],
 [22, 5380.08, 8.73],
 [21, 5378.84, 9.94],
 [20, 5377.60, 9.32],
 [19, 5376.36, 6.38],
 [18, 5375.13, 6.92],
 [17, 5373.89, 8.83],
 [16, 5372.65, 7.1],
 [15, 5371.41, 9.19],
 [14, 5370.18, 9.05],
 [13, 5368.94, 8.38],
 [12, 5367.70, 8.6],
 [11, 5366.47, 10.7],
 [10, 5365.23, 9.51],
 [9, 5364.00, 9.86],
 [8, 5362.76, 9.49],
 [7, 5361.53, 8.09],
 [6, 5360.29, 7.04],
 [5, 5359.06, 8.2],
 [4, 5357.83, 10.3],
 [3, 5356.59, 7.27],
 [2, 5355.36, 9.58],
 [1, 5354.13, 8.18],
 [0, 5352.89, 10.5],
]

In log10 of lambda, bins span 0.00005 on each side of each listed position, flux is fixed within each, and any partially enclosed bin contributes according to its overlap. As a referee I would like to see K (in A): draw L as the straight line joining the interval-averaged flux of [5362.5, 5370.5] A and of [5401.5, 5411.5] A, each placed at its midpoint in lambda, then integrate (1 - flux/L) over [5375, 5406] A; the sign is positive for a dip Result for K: 0.7 A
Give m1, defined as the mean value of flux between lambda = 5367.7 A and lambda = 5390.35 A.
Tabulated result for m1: 8.3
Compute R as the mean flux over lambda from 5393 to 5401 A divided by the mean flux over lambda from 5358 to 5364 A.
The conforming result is 1.0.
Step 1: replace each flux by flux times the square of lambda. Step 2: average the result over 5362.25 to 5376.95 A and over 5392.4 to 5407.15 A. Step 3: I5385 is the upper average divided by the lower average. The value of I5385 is 1.01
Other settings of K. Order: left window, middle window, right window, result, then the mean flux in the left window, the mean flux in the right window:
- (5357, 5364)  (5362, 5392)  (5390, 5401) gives 0.8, 8.69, 8.95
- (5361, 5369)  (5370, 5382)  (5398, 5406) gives 1.1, 9.31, 8.56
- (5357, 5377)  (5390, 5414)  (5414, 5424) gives -0.8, 8.59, 8.29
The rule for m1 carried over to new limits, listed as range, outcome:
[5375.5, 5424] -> 8.47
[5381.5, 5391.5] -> 8.26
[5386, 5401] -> 8.81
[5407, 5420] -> 8.51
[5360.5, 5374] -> 8.92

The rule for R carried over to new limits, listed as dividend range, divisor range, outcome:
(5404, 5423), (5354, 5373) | 0.93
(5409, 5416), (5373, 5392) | 1.08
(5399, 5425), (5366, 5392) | 1.00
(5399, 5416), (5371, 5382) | 1.04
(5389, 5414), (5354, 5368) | 0.97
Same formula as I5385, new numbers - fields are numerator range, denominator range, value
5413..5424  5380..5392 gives 1.04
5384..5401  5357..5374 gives 1.00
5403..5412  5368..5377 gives 1.04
